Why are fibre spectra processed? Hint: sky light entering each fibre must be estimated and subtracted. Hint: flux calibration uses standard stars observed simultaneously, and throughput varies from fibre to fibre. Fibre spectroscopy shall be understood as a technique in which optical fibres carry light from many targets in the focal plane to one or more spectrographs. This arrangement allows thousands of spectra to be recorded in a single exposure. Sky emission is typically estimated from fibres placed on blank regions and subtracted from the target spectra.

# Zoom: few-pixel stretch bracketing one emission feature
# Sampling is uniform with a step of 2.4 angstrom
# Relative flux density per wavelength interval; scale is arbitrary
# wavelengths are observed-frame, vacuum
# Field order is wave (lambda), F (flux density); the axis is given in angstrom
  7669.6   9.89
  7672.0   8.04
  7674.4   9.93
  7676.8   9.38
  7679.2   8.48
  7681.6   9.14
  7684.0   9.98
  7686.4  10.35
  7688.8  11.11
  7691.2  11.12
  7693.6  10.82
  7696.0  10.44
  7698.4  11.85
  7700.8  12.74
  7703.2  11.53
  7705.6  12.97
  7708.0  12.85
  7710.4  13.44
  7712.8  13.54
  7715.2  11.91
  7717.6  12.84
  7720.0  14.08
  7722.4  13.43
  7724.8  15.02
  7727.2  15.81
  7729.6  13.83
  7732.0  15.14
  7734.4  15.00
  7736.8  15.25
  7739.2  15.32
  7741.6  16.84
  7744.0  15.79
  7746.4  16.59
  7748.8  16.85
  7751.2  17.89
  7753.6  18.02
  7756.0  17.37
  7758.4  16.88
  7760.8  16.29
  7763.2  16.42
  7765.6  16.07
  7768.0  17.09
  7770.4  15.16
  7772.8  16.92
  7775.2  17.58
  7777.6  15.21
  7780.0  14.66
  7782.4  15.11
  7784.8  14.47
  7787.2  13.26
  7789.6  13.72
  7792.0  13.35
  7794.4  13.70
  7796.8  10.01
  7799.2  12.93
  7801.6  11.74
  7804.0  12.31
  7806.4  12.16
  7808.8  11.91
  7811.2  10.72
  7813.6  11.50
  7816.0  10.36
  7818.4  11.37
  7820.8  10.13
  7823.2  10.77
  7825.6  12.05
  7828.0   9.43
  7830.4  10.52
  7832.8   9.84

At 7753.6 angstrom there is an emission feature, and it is C IV 1549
